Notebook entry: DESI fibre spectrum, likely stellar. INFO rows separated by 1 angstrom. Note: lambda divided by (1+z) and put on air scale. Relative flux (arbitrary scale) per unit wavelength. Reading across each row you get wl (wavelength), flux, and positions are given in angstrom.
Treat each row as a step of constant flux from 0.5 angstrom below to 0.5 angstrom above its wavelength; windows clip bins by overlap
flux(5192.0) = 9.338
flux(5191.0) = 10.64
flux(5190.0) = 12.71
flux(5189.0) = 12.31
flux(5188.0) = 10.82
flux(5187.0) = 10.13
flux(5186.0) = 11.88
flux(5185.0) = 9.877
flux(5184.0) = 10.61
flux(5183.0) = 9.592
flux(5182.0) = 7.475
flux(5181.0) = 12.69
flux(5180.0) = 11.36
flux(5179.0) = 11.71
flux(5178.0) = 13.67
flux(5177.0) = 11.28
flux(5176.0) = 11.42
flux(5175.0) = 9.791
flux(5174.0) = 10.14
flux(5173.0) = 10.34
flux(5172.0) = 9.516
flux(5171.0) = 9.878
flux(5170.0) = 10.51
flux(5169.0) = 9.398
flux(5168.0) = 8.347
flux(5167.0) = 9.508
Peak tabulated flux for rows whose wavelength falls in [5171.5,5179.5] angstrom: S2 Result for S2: 13.67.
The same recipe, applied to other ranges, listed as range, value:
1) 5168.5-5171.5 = 10.51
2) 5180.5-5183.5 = 12.69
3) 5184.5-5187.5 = 11.88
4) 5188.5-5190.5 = 12.71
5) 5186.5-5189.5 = 12.31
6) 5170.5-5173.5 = 10.34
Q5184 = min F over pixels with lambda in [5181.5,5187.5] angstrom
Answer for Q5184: 7.475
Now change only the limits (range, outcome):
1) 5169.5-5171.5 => 9.878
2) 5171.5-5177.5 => 9.516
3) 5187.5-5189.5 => 10.82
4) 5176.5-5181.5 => 11.28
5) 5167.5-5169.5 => 8.347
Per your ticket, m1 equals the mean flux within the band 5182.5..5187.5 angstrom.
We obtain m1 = 10.4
